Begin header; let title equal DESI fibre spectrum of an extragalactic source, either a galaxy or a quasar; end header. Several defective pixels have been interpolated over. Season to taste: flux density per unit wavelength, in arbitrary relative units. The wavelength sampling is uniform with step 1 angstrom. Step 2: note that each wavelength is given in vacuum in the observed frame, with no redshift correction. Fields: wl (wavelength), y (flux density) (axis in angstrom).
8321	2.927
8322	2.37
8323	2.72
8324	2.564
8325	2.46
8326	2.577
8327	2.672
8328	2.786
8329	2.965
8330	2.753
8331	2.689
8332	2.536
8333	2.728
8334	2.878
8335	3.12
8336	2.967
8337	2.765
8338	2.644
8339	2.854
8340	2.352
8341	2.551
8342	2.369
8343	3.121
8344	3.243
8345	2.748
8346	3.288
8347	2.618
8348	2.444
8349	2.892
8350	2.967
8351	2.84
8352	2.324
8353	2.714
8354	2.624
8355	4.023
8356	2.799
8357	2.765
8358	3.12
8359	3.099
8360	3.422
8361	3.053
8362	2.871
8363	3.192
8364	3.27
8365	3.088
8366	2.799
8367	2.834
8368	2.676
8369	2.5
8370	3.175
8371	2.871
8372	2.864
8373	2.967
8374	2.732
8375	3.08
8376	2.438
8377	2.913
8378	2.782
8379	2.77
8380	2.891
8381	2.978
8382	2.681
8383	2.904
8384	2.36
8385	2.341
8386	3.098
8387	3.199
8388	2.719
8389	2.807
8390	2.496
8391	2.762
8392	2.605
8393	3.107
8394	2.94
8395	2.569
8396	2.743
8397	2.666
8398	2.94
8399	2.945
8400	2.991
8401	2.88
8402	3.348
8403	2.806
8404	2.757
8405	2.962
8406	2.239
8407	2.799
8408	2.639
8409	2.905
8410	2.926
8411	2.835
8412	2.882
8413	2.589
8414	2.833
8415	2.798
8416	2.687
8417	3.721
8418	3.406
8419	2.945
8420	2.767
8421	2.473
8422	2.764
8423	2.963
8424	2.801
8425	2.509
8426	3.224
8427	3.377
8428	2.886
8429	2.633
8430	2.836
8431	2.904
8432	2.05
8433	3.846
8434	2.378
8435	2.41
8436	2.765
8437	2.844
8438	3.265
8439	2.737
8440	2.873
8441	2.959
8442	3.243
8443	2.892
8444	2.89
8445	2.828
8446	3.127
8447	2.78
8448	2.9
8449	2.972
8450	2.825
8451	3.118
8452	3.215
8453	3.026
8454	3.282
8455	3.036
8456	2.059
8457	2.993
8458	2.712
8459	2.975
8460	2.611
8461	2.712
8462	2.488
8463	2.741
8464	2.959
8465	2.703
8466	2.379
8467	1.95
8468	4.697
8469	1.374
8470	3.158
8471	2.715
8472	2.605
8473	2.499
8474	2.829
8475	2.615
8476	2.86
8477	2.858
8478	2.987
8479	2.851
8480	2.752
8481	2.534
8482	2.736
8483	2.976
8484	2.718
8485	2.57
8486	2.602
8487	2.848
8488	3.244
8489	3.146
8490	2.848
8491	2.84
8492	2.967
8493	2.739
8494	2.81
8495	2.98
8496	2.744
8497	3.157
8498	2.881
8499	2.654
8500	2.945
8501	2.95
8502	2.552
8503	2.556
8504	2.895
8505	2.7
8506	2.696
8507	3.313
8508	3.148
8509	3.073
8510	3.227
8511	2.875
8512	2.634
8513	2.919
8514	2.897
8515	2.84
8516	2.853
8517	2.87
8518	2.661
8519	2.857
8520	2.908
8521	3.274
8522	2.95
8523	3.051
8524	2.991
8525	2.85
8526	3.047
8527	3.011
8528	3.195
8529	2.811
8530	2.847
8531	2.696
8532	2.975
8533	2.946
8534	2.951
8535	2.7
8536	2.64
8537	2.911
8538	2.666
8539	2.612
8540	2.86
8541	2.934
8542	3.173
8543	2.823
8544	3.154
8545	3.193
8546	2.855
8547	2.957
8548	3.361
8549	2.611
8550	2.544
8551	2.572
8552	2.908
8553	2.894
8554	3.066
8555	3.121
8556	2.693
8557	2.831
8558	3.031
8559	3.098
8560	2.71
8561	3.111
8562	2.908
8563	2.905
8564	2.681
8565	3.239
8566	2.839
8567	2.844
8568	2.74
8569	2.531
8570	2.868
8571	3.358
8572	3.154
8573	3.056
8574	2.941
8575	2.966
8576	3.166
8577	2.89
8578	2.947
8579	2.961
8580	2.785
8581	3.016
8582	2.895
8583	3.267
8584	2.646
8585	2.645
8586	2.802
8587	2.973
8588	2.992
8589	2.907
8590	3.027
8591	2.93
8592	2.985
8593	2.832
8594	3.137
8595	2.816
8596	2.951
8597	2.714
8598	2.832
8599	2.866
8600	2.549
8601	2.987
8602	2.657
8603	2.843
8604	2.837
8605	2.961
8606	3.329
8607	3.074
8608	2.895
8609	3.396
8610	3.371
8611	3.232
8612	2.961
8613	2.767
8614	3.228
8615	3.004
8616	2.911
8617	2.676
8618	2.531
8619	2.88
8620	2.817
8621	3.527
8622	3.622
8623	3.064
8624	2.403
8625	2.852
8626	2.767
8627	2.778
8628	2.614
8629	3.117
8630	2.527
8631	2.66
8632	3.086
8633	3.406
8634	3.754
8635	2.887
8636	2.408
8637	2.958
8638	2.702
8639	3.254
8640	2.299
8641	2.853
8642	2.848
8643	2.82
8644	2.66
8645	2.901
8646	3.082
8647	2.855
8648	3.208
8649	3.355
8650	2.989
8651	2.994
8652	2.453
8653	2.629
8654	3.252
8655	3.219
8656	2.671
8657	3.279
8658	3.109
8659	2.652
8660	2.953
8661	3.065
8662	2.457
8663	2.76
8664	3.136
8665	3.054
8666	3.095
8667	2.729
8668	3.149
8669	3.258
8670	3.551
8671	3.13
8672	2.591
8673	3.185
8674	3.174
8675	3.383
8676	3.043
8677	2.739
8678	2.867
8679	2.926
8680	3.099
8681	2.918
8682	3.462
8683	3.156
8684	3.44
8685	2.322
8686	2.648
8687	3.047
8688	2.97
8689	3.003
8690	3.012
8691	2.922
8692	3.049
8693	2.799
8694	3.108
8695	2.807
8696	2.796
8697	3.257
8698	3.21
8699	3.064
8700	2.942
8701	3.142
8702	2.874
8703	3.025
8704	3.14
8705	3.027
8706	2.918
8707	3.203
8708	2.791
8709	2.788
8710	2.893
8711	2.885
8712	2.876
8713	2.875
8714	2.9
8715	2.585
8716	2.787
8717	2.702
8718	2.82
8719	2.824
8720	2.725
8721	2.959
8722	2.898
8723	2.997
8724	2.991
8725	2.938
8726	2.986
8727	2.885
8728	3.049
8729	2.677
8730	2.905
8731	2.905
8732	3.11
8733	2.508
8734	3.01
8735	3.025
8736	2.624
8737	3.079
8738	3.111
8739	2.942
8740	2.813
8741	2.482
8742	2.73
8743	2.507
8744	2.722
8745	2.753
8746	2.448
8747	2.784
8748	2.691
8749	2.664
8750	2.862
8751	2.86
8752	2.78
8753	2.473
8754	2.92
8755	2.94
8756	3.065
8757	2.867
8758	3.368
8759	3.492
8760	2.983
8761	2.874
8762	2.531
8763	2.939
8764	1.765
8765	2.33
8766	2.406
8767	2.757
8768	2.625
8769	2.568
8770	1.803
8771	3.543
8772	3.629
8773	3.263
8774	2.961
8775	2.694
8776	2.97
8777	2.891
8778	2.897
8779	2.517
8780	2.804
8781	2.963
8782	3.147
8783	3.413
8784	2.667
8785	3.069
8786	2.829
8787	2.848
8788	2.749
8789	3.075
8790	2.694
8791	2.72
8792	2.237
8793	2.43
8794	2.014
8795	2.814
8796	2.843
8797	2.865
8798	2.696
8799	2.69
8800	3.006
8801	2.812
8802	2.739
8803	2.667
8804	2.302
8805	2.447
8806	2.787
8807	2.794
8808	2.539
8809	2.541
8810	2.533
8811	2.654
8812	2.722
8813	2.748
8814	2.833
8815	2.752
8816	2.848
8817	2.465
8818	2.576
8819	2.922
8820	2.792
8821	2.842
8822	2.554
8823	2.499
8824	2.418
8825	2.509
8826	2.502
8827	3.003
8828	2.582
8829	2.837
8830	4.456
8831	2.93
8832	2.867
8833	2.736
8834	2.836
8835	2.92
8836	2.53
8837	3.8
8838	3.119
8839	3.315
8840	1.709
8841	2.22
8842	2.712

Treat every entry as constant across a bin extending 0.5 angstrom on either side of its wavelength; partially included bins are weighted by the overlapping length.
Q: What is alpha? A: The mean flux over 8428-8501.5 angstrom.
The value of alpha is 2.83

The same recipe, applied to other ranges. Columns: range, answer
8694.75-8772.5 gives 2.85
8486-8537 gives 2.9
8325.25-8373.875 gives 2.86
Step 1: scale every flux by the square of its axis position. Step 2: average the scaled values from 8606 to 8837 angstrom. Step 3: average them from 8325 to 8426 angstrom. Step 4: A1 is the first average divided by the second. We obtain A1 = 1.10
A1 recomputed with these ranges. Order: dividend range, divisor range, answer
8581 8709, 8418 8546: 1.08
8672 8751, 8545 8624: 1.02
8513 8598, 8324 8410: 1.08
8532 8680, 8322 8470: 1.09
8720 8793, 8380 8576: 1.05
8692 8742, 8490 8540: 1.06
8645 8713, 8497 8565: 1.07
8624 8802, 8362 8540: 1.08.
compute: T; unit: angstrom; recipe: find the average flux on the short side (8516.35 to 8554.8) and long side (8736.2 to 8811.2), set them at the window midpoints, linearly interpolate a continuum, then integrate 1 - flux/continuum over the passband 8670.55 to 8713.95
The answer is -2.65 angstrom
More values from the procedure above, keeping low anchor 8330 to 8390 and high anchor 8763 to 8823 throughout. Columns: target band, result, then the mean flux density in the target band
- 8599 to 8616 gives -1.33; 3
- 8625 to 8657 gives -1.58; 2.91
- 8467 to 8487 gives 0.36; 2.77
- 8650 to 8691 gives -3.34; 2.99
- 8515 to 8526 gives -0.48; 2.93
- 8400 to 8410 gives 0.03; 2.83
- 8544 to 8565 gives -0.91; 2.92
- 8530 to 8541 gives -0.01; 2.8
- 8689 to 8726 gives -2.41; 2.93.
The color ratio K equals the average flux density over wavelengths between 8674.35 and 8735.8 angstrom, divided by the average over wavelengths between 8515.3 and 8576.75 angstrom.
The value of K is 1.01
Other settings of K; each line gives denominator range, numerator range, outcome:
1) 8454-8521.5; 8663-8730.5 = 1.05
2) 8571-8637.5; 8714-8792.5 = 0.96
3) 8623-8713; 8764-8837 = 0.93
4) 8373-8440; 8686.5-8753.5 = 1.02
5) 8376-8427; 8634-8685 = 1.05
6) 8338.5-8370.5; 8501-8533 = 1.01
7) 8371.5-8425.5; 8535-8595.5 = 1.03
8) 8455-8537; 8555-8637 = 1.04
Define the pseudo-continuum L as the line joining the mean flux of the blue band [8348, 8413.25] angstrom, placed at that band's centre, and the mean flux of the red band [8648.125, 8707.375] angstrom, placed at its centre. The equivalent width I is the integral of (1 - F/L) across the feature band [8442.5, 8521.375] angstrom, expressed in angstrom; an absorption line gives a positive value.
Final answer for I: 1.7 angstrom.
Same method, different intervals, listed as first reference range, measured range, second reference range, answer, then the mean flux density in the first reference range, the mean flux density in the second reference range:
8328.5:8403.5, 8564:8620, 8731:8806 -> -2.39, 2.85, 2.79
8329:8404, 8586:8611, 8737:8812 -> -1.36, 2.85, 2.77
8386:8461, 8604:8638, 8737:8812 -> -2.01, 2.87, 2.77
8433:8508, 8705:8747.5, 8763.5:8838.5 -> -0.95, 2.83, 2.77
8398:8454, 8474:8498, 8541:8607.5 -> 0.52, 2.89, 2.92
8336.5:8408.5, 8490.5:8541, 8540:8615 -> 0.50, 2.84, 2.94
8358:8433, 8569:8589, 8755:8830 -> -0.96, 2.86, 2.76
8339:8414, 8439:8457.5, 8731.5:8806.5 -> -0.69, 2.84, 2.79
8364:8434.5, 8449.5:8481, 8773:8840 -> 0.47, 2.84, 2.79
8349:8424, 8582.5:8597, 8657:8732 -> 0.08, 2.87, 2.96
